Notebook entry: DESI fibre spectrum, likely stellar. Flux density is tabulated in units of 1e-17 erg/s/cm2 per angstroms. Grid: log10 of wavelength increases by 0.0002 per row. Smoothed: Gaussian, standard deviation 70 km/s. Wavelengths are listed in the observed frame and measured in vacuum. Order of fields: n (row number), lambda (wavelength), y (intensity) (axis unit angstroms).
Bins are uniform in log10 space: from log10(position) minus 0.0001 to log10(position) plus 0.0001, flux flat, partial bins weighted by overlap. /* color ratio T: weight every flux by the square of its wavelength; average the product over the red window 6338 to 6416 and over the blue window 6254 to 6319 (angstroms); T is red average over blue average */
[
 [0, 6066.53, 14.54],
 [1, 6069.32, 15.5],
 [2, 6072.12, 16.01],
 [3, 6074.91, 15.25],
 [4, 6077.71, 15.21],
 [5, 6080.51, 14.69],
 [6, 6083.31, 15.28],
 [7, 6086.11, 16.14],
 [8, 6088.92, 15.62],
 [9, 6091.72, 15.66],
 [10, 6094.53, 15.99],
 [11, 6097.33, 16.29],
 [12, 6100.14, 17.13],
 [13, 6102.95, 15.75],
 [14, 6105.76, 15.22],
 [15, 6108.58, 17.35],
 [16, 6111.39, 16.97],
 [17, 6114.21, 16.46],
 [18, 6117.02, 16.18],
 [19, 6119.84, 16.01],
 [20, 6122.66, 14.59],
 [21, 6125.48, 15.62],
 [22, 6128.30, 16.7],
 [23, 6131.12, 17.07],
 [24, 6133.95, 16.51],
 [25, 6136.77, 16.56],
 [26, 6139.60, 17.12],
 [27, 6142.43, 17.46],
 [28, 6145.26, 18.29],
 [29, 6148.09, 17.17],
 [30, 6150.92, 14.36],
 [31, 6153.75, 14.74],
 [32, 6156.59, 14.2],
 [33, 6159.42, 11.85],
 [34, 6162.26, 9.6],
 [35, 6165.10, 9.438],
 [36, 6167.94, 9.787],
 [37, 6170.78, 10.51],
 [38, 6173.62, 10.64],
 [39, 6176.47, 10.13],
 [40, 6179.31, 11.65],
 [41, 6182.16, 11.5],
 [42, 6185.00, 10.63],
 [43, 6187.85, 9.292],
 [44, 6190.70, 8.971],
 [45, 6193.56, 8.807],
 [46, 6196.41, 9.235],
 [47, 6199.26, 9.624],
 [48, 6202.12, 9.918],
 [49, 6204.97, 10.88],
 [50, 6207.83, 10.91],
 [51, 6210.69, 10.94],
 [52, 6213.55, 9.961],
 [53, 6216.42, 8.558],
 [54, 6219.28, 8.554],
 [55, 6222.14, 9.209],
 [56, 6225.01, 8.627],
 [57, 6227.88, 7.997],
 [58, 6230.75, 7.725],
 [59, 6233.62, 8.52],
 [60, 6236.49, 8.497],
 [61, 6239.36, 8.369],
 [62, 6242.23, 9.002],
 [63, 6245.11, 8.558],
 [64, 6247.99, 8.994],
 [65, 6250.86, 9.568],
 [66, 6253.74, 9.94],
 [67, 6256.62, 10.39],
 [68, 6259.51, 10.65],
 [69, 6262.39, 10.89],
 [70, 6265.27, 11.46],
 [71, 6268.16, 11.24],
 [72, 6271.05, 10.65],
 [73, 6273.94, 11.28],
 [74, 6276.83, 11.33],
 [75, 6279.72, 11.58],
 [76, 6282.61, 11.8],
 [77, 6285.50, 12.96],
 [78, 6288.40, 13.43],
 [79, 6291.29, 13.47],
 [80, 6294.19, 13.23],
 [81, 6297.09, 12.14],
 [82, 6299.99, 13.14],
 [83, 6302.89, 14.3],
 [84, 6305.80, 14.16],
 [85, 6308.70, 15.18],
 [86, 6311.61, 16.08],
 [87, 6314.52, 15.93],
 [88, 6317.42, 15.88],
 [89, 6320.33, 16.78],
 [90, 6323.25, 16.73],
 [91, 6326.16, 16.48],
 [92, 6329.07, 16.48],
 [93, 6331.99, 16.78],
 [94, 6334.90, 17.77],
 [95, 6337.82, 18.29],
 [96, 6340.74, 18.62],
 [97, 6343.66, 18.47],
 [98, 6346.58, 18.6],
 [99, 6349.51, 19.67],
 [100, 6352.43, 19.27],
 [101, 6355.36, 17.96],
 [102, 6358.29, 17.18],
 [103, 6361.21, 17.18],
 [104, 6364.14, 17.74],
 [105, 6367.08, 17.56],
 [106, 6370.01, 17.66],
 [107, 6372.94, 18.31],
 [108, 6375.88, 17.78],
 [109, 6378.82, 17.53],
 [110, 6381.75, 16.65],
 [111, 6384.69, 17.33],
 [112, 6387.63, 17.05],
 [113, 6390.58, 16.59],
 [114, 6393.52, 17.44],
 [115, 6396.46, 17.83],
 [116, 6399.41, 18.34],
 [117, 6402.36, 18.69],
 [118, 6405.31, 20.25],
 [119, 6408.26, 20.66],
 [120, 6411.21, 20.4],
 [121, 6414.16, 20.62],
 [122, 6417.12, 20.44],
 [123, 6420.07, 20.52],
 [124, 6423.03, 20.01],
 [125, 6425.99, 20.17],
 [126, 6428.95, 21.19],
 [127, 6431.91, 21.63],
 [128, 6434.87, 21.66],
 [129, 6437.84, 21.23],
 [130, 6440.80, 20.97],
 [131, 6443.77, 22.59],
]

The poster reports 1.48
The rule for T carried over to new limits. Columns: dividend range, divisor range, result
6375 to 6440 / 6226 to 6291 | 1.97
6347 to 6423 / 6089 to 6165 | 1.28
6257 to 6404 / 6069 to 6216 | 1.22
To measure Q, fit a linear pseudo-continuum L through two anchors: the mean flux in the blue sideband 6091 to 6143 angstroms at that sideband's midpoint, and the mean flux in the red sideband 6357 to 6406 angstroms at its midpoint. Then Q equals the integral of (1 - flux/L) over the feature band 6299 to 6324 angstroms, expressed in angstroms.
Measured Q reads 2.8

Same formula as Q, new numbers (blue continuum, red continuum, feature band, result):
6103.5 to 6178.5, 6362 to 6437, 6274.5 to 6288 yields 4.0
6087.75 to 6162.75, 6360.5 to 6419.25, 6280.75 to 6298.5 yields 4.7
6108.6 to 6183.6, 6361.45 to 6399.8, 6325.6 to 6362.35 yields -2.1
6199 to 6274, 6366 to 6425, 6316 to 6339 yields -3.3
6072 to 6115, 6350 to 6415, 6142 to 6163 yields 2.1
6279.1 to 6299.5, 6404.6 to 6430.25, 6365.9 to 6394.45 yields 1.3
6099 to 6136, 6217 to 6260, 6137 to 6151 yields -2.3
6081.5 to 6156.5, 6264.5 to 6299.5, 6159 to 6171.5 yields 4.1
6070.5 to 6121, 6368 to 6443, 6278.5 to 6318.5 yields 9.6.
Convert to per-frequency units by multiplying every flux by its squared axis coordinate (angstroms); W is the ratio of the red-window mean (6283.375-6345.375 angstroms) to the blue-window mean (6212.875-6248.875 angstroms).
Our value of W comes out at 1.85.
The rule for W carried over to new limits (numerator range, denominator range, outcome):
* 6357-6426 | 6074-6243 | 1.56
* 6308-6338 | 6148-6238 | 1.68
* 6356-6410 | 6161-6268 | 1.95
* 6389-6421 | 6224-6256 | 2.31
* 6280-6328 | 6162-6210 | 1.48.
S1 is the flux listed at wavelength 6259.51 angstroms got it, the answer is 10.65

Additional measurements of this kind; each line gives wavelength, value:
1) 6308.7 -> 15.18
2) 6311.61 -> 16.08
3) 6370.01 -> 17.66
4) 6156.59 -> 14.2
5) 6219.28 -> 8.554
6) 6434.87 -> 21.66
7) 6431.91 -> 21.63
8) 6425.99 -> 20.17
